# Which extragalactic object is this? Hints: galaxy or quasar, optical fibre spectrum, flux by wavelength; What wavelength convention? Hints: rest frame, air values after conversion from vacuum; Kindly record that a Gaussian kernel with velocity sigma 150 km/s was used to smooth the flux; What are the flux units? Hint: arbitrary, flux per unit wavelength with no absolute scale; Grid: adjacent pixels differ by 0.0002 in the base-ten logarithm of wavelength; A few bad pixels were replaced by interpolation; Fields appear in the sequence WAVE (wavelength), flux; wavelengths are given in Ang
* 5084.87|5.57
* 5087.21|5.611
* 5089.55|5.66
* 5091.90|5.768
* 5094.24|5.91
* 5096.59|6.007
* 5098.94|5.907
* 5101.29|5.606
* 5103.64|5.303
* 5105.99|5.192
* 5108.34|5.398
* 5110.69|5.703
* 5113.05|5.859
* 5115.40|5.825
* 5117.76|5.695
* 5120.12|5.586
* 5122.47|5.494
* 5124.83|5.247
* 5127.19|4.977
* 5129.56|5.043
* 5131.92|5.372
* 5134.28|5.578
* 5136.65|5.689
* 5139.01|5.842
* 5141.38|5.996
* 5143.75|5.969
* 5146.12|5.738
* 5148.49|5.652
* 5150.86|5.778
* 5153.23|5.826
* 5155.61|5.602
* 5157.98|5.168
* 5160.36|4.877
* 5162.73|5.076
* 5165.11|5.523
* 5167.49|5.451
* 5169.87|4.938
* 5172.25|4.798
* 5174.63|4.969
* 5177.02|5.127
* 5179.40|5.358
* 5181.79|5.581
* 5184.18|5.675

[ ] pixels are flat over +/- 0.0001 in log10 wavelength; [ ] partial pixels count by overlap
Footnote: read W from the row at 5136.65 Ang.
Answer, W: 5.689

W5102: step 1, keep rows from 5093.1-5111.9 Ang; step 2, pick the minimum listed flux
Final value 5.192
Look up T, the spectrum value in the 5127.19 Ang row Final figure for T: 4.977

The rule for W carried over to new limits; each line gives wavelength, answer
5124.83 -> 5.247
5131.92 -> 5.372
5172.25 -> 4.798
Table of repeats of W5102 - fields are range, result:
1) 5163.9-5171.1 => 4.938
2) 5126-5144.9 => 4.977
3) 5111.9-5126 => 5.247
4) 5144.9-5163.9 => 4.877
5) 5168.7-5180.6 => 4.798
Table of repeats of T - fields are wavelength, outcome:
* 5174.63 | 4.969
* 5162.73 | 5.076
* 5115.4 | 5.825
